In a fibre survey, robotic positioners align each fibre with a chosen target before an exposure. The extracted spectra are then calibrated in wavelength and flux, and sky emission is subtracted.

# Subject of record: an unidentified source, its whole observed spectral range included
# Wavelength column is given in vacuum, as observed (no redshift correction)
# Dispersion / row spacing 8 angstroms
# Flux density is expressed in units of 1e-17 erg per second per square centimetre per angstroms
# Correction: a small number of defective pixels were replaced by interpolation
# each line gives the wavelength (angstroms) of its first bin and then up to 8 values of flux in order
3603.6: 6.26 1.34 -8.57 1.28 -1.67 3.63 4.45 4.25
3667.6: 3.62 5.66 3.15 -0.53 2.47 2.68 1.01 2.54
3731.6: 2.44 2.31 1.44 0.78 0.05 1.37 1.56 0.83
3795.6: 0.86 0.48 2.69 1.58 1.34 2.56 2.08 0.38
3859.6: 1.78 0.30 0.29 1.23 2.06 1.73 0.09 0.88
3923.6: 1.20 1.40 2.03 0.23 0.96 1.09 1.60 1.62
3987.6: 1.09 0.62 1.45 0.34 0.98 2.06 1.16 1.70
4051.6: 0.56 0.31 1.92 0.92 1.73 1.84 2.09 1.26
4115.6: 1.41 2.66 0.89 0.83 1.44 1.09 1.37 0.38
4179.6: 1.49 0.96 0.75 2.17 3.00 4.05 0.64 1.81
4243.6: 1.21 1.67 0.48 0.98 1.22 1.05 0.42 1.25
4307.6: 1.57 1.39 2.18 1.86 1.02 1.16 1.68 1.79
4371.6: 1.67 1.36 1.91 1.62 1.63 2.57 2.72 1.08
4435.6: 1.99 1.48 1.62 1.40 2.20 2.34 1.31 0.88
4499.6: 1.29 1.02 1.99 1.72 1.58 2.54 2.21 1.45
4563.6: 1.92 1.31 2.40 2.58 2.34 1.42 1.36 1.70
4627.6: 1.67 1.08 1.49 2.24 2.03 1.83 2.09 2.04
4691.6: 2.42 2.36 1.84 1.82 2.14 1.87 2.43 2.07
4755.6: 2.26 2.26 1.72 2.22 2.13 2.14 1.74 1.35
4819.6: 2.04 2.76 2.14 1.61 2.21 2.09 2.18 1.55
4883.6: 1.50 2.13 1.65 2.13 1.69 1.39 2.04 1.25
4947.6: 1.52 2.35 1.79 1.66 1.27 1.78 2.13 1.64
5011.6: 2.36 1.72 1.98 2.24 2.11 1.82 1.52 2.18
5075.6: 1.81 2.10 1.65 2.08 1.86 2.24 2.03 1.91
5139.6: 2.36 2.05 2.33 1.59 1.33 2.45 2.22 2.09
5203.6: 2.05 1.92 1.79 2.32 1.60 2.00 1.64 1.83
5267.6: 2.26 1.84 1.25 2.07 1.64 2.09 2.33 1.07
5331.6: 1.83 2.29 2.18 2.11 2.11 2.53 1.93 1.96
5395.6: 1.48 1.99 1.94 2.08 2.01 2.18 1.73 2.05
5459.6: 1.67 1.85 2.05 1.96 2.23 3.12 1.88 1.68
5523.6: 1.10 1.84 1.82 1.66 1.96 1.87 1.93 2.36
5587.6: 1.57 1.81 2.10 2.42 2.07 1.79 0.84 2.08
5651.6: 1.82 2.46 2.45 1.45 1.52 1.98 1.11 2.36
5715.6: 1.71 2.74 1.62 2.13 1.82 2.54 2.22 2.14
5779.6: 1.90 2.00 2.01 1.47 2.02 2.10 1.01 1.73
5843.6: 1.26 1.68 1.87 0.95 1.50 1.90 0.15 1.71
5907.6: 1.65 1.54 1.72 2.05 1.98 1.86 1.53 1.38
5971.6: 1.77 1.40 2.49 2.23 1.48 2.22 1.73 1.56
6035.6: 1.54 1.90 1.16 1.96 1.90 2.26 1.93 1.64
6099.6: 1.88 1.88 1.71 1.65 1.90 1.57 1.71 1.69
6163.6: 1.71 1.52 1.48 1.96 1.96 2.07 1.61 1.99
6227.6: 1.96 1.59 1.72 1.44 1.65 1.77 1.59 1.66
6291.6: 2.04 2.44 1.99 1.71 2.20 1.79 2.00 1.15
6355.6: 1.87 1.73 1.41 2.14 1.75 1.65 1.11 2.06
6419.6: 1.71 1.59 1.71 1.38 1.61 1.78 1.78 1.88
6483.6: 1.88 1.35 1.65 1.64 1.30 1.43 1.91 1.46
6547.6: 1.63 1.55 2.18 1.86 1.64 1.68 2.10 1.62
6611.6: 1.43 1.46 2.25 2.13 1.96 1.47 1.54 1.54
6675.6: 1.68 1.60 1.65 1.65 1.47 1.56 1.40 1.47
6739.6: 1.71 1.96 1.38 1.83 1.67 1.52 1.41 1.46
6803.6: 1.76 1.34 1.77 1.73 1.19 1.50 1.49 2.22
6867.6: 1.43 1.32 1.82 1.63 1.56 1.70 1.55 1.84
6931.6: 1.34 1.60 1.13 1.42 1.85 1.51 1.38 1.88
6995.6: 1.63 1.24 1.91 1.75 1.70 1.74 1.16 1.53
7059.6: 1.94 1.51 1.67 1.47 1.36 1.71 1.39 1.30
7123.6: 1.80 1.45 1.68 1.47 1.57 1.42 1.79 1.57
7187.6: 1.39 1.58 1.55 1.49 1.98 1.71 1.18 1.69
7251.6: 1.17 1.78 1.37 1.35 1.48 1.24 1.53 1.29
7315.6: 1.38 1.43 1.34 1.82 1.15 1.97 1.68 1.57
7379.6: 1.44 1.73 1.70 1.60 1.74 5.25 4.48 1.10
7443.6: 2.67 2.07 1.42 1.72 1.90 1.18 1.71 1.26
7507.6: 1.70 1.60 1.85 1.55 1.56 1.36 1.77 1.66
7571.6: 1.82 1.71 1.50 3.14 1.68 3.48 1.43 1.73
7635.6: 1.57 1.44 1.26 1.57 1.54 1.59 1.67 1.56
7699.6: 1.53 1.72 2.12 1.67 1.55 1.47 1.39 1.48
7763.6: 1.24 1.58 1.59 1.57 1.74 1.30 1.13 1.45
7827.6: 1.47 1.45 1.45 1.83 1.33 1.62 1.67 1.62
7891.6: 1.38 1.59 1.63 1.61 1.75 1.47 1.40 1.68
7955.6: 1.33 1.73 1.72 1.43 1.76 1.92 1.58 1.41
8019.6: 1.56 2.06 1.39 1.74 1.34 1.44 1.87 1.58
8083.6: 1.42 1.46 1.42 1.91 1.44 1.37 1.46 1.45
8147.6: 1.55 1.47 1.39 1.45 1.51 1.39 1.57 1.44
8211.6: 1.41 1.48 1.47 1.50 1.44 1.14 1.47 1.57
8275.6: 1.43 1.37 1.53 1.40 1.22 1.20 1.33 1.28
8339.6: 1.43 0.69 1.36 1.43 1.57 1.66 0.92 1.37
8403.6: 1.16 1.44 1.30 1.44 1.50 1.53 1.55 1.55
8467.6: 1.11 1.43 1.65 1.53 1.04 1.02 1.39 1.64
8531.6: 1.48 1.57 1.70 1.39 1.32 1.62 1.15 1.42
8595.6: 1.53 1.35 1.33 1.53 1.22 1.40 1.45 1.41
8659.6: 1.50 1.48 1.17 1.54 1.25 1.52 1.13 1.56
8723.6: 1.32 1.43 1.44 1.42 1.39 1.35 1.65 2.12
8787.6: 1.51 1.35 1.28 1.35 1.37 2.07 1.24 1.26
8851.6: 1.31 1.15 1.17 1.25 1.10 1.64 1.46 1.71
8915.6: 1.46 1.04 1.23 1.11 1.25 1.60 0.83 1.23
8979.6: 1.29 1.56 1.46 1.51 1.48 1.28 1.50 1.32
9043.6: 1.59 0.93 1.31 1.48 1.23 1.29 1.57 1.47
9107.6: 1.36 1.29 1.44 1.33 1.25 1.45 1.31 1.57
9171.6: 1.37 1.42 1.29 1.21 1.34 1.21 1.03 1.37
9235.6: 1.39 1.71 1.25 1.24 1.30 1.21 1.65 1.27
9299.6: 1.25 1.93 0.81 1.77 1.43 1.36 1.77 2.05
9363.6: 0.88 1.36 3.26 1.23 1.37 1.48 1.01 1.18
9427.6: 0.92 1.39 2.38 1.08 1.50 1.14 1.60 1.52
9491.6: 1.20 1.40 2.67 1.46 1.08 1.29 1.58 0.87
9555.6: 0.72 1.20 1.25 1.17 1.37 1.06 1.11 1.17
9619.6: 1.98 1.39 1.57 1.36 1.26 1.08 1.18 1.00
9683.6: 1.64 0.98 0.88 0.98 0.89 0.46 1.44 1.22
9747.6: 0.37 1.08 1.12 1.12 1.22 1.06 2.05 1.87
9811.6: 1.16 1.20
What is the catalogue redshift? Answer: 0.13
